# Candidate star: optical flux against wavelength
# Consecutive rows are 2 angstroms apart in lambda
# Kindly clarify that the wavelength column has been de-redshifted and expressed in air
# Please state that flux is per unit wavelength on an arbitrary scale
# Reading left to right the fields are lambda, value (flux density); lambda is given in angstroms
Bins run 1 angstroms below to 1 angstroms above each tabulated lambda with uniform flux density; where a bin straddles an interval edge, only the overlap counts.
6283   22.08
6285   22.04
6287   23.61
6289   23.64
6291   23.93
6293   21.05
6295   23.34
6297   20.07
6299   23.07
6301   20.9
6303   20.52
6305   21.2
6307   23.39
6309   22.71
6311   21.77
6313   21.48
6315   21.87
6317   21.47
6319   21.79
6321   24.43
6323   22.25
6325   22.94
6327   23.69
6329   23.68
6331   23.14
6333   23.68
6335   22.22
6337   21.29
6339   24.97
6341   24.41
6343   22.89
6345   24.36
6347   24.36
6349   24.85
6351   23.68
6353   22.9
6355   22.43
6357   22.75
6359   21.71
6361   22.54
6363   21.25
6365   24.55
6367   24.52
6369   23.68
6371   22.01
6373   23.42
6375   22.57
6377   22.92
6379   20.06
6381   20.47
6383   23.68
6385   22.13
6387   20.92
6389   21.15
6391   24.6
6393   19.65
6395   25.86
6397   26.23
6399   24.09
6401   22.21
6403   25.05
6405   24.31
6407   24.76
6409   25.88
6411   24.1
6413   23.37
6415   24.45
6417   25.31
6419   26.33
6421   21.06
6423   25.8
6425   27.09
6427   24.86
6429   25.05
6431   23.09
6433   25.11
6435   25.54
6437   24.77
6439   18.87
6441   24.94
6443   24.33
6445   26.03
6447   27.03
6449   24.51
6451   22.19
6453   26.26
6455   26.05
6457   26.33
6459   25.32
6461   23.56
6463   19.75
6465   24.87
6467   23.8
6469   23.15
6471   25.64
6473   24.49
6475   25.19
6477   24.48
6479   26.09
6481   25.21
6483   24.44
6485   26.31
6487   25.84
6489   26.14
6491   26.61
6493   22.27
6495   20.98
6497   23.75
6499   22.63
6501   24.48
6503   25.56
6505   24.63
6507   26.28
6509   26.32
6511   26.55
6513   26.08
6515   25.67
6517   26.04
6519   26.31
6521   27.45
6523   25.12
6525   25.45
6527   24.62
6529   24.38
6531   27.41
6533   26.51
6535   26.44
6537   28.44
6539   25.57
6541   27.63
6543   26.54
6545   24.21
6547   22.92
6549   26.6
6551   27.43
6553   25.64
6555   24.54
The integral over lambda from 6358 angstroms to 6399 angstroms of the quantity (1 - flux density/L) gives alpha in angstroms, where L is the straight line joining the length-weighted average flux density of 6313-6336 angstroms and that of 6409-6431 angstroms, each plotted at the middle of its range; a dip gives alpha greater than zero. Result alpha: 1.96 angstroms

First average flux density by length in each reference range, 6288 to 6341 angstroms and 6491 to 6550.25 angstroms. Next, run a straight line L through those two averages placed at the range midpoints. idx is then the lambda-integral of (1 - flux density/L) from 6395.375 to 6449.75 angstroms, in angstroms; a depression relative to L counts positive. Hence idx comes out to -1.3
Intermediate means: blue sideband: 22.5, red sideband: 25.4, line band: 24.6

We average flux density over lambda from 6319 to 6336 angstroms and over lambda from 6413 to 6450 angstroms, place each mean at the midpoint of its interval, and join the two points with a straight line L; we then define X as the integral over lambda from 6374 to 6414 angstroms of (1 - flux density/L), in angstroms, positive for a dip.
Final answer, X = 1.5 angstroms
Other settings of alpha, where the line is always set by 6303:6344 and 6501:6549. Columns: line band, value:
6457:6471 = 0.65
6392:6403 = 0.07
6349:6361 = 0.18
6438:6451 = 0.27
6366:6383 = 0.71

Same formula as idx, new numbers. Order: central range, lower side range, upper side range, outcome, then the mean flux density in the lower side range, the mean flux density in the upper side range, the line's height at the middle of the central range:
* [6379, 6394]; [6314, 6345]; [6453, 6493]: 1.3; 23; 24.9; 23.8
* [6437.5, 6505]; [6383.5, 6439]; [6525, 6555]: 1.3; 24.1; 26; 25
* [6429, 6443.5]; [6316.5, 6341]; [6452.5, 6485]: 0.3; 23.1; 24.7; 24.3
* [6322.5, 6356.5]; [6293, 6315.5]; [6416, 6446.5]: -1.2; 21.8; 24.6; 22.6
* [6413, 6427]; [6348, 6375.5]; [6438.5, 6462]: -0.4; 23.1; 24.7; 24.2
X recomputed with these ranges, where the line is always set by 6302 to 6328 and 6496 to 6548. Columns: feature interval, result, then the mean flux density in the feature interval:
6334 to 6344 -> -0.22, 23.2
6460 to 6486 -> 0.50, 24.4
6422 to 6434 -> -0.52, 25.2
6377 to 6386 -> 0.63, 21.7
